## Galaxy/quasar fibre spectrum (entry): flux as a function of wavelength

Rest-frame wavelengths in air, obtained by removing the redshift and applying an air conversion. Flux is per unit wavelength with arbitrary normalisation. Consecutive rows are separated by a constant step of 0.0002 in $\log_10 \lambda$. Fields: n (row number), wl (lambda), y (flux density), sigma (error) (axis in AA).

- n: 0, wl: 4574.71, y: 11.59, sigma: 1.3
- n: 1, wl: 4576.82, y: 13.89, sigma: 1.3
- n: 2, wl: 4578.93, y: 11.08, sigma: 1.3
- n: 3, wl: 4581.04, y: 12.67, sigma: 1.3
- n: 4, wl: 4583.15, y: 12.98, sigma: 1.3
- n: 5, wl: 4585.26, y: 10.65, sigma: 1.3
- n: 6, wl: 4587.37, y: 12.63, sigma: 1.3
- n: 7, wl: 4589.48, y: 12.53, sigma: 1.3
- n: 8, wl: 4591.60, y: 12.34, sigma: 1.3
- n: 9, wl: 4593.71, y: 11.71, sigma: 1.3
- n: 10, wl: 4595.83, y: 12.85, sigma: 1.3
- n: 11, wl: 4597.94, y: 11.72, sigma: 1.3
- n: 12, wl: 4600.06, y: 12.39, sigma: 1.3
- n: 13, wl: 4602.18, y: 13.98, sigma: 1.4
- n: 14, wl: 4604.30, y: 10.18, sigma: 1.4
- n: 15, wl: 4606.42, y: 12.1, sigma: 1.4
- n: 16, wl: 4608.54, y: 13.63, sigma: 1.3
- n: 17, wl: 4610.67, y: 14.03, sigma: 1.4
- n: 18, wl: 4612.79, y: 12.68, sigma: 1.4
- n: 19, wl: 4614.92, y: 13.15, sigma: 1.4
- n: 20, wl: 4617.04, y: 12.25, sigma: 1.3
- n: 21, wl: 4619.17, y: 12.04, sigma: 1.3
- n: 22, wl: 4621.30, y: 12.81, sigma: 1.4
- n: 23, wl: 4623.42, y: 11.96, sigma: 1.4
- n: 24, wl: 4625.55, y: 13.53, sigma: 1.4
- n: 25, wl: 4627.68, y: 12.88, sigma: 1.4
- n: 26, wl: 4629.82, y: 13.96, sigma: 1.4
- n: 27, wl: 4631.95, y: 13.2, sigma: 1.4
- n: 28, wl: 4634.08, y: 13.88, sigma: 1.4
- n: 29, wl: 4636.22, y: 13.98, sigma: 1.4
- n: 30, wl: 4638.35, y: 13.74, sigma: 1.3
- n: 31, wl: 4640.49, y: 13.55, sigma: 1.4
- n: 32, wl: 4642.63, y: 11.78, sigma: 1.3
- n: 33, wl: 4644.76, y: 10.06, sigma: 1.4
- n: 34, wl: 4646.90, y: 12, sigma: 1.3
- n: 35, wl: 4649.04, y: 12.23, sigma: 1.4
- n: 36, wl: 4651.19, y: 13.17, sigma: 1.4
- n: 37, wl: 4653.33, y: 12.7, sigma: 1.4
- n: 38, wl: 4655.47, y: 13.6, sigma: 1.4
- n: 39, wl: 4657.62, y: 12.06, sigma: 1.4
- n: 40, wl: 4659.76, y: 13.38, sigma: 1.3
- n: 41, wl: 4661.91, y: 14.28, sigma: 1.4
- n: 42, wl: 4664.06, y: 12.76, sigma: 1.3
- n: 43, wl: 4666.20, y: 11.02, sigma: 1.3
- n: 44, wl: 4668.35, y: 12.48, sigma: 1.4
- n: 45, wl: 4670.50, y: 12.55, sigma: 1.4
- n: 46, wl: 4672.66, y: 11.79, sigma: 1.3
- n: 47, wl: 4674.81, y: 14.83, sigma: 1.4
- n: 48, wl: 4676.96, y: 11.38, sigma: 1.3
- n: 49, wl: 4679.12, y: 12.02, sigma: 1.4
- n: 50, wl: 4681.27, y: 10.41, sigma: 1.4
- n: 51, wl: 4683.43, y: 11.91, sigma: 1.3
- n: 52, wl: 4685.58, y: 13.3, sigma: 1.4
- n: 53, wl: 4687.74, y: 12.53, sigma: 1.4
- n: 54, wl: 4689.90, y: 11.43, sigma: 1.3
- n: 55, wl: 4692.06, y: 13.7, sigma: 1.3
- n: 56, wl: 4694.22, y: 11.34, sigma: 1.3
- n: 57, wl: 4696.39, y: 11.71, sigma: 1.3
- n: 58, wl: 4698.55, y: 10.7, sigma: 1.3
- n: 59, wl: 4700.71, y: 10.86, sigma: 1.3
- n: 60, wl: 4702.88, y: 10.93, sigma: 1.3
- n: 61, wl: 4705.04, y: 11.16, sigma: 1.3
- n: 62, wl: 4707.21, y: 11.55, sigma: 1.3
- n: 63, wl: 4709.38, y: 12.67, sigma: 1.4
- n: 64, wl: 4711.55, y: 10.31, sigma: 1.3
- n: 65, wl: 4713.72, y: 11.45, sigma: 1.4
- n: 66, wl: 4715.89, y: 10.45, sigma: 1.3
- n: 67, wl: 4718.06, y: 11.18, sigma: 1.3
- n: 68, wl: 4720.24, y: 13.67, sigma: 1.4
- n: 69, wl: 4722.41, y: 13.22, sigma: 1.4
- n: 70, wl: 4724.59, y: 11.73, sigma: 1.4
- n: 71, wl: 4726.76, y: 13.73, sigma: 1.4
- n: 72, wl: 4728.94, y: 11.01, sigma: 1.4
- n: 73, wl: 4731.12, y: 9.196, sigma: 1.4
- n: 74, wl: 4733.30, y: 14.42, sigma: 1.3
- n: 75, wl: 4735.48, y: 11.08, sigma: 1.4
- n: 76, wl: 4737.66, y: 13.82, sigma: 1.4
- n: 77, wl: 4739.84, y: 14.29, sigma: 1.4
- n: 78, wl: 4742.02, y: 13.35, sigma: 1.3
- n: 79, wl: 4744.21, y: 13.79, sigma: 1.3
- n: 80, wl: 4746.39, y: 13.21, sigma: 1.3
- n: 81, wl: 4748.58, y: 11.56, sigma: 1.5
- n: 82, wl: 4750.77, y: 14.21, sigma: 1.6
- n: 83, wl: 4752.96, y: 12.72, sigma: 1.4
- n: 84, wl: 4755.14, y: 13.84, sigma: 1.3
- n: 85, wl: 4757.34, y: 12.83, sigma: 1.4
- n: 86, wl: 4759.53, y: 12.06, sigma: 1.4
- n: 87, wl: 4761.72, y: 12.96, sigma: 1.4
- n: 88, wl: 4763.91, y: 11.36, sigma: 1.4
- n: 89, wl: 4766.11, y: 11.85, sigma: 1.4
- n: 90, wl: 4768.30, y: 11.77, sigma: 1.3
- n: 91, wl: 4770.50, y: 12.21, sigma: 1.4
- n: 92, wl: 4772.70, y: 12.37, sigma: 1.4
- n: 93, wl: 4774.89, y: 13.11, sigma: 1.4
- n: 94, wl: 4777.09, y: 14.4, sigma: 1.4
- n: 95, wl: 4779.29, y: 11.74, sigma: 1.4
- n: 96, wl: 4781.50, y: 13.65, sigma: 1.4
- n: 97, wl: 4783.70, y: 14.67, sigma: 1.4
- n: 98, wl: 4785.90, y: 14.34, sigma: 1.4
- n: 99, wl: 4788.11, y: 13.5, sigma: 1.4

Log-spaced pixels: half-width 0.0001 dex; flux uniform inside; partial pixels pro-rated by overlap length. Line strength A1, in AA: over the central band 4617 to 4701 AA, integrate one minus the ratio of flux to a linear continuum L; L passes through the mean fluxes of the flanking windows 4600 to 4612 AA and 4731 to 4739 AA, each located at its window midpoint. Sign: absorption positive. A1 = 1.04 AA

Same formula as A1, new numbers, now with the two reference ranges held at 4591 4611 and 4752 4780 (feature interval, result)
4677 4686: 0.54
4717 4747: -0.34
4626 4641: -1.36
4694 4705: 1.25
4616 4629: -0.15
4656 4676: -0.51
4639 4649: 0.41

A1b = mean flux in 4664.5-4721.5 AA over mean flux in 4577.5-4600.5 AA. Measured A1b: 0.97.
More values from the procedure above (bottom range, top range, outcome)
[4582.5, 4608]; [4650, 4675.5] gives 1.05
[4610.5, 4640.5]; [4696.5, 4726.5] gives 0.88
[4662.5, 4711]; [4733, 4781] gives 1.07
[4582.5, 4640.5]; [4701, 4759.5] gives 0.97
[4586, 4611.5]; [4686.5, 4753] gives 0.97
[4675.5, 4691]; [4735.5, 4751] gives 1.11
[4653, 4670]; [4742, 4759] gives 1.03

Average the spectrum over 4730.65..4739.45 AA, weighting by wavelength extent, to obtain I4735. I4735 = 12.5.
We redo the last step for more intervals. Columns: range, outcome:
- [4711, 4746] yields 12.3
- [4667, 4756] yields 12.2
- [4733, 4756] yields 13.3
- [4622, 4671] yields 12.8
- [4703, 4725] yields 11.7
